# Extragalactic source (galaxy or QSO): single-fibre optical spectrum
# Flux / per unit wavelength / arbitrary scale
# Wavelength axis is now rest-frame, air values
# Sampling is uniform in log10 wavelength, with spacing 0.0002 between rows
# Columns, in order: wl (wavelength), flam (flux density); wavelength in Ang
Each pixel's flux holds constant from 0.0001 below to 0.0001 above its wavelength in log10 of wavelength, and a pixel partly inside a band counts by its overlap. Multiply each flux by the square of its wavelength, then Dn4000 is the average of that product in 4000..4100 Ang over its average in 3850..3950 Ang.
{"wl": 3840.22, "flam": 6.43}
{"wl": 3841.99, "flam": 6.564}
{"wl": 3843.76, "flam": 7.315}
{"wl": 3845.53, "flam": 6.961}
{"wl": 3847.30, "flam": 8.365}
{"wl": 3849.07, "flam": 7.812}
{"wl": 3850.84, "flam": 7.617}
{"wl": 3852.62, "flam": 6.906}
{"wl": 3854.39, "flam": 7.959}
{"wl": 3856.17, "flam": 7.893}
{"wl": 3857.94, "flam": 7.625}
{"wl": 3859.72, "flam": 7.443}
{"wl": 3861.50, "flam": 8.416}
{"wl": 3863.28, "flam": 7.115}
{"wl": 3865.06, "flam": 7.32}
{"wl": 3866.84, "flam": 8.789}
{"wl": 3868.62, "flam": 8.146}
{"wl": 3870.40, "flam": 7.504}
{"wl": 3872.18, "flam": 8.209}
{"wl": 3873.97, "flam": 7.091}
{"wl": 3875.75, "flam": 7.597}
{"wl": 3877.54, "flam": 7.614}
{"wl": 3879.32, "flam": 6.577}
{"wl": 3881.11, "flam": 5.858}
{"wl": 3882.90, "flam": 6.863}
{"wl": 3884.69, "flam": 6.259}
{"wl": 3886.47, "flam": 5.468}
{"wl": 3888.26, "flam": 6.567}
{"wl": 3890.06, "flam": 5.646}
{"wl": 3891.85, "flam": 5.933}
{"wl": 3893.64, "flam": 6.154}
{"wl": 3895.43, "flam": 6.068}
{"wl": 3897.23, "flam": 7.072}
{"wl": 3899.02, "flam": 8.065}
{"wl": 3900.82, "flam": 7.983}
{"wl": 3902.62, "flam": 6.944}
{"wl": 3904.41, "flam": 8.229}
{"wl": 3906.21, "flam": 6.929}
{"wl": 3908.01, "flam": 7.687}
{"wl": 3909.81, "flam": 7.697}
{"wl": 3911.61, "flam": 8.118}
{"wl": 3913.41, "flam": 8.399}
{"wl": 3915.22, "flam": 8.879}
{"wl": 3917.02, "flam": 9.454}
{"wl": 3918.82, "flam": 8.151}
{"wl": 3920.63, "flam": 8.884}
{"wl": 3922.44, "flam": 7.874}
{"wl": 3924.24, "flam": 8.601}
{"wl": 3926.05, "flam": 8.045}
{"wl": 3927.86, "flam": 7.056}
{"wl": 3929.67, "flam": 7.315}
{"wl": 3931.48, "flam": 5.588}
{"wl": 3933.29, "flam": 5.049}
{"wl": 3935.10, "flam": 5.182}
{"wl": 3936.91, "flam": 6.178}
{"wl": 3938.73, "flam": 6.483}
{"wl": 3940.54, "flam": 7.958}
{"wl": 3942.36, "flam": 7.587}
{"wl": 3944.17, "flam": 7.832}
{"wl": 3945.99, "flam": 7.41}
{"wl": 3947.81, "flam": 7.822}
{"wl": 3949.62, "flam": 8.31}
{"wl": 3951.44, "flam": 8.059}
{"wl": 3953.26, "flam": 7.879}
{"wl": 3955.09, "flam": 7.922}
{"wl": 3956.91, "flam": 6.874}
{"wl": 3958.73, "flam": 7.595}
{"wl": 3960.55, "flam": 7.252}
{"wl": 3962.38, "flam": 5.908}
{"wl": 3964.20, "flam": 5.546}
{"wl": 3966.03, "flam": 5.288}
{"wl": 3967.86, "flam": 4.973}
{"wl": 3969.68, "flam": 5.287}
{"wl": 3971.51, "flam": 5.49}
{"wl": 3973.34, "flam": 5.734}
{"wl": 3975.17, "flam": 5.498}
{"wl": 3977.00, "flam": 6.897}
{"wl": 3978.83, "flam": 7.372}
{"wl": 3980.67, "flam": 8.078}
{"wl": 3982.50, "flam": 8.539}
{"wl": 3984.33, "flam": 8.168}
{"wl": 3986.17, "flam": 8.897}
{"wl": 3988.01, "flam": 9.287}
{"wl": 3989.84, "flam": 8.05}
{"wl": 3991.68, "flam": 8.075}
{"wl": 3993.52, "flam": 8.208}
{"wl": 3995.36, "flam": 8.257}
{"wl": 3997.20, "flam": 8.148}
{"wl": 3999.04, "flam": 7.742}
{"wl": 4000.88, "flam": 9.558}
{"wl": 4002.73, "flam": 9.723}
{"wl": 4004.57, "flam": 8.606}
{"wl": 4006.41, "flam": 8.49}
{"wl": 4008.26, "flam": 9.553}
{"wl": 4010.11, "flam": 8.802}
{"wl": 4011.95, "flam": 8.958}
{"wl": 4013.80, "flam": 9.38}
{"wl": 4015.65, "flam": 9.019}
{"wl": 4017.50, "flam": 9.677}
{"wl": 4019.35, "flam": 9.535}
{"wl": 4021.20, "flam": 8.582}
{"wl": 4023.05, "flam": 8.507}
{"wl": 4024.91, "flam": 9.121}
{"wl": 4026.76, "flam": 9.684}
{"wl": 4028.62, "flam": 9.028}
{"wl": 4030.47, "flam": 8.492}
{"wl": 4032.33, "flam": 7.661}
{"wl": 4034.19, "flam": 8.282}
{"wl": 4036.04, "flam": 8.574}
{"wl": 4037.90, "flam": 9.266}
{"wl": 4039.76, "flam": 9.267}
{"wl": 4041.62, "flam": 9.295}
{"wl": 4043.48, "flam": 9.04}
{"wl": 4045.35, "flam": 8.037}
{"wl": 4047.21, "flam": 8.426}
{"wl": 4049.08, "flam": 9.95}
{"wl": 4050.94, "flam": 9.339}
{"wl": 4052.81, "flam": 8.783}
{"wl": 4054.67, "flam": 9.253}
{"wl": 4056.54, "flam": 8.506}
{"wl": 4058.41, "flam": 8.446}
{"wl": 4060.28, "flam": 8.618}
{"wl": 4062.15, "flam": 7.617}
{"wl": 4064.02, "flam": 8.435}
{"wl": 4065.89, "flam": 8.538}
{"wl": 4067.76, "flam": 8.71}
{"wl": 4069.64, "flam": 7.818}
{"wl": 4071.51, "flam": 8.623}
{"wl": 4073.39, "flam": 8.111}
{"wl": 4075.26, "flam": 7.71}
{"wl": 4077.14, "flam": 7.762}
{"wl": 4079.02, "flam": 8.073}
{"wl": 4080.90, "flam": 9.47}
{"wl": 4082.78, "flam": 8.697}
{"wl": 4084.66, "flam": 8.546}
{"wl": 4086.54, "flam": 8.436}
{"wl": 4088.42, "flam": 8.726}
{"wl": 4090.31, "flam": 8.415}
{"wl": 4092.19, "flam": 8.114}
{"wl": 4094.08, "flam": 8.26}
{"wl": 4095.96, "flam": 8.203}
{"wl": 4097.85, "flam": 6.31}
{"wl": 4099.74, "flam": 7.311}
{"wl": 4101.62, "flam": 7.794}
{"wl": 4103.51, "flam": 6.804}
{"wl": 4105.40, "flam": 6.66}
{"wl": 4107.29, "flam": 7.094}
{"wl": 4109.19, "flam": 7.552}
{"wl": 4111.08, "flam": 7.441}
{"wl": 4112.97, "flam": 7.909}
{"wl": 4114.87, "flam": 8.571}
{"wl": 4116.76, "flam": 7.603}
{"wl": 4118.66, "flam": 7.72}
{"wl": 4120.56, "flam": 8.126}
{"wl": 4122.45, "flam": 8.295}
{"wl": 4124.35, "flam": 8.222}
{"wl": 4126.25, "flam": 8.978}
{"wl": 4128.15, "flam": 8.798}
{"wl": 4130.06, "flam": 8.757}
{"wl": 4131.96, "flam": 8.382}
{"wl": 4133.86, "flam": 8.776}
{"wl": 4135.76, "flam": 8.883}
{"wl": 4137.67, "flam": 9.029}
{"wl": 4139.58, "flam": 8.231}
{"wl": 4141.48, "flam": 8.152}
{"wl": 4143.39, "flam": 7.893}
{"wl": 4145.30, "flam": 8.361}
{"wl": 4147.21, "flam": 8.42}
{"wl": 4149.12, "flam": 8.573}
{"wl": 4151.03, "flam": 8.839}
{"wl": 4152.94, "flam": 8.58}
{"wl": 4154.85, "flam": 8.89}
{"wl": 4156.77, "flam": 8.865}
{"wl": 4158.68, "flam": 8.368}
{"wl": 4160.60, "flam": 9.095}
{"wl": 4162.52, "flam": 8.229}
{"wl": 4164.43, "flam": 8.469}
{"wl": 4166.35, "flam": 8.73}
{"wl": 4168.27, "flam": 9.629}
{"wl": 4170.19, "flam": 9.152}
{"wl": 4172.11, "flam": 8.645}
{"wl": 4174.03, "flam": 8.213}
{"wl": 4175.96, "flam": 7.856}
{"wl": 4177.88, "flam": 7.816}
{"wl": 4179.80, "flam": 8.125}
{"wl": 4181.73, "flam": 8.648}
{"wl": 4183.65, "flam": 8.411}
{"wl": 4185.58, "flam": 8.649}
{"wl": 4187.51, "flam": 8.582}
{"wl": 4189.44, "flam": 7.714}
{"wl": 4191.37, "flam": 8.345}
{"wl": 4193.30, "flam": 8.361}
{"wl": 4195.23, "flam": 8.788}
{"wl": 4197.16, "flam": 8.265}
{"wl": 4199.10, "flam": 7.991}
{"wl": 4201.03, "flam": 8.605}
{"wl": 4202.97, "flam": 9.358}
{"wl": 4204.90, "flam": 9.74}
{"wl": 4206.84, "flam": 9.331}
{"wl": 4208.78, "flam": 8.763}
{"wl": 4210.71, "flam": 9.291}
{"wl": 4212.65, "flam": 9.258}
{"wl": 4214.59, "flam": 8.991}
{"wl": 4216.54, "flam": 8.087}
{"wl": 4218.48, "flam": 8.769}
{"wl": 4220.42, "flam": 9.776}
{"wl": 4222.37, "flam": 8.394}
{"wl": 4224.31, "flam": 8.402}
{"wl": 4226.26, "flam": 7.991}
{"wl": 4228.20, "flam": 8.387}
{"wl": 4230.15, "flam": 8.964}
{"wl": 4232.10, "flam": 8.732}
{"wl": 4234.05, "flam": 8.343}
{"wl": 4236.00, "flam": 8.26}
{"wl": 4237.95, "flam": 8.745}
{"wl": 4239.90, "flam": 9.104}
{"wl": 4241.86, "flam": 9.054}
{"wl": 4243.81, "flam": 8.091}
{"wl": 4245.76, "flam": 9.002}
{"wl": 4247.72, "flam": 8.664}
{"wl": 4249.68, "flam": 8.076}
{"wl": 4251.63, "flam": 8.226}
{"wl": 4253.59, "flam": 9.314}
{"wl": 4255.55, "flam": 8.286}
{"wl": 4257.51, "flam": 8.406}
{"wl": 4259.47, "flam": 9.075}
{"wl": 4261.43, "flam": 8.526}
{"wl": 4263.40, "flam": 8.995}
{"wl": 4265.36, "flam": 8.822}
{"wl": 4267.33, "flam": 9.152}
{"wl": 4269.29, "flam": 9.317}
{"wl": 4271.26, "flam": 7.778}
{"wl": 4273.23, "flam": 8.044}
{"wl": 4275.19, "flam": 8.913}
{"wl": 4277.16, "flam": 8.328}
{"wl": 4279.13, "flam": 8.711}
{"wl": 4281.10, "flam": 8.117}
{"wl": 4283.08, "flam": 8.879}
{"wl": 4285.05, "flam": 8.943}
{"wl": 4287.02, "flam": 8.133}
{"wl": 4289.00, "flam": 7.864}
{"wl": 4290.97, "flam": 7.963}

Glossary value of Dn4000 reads 1.3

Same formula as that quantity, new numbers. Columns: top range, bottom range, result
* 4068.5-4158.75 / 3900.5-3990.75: 1.22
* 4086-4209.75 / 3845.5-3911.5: 1.31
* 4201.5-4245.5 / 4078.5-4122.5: 1.18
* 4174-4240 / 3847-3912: 1.39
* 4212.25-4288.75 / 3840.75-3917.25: 1.41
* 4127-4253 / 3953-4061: 1.15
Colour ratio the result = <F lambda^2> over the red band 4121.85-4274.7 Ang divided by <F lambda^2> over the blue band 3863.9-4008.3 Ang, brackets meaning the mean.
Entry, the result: 1.3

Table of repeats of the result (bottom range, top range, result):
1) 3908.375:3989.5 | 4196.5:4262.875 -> 1.37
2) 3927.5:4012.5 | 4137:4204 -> 1.26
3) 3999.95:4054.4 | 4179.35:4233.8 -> 1.05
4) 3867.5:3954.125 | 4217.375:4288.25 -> 1.40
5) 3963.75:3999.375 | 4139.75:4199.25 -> 1.29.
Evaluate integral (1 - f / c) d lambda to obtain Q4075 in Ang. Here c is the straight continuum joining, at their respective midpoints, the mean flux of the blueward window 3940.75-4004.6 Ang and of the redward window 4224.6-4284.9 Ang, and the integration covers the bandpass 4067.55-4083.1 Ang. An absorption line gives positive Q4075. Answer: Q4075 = -0.8 Ang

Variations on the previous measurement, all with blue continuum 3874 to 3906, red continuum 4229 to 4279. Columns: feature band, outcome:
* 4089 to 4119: 0.97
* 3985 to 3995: -1.64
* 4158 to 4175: -1.11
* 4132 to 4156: -1.39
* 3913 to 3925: -2.93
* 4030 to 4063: -4.97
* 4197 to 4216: -1.28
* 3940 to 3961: -1.87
